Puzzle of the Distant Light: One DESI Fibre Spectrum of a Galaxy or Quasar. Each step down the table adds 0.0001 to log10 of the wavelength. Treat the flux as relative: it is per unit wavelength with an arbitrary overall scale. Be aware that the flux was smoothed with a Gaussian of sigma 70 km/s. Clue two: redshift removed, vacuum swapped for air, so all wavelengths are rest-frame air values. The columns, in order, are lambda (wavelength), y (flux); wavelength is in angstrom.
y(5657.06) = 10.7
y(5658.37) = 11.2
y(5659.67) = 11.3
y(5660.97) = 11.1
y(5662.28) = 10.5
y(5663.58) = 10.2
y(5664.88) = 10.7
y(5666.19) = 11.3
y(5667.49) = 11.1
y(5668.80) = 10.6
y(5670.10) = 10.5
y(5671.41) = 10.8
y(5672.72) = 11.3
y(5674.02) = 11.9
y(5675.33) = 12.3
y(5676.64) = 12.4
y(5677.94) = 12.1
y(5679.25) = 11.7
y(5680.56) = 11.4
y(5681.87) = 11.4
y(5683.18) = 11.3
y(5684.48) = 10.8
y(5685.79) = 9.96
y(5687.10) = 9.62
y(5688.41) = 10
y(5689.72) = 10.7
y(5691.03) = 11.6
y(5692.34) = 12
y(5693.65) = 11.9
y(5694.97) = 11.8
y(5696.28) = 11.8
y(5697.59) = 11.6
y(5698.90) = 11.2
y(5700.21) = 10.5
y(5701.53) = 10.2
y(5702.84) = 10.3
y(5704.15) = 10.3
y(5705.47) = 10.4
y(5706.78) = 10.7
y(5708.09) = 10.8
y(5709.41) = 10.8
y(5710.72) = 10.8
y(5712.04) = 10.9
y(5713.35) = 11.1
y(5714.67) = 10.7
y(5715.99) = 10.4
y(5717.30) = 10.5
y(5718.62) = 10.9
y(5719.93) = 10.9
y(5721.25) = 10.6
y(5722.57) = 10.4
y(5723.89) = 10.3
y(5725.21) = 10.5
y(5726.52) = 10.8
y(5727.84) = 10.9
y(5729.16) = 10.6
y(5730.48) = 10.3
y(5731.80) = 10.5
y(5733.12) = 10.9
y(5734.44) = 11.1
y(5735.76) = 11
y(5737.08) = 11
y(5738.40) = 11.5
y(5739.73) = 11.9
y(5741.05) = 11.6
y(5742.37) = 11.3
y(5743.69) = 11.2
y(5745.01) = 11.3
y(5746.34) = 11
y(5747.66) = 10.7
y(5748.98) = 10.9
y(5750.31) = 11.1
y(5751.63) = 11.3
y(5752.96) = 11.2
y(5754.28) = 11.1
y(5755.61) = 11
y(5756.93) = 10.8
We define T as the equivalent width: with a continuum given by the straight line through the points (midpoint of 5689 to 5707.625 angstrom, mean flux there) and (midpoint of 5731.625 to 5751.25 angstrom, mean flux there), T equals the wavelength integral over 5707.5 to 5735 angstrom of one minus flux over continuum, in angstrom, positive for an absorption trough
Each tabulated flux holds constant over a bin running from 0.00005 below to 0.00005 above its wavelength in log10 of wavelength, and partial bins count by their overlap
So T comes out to 1.02 angstrom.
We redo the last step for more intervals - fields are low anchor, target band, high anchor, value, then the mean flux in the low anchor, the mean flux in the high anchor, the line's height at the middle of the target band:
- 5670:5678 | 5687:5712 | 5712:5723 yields 0.4 angstrom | 11.7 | 10.7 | 11.1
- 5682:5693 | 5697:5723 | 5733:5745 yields 0.7 angstrom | 10.8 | 11.3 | 11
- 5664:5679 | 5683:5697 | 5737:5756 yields 0.3 angstrom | 11.4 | 11.2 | 11.3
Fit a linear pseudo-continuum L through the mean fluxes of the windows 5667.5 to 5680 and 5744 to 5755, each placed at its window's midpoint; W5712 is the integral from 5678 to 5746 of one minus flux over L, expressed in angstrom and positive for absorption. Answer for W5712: 2.1 angstrom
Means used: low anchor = 11.5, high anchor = 11.1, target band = 10.9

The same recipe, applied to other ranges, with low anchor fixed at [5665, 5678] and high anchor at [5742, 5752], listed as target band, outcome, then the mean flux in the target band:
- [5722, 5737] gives 0.6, 10.7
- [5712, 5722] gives 0.4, 10.7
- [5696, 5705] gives 0.4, 10.8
